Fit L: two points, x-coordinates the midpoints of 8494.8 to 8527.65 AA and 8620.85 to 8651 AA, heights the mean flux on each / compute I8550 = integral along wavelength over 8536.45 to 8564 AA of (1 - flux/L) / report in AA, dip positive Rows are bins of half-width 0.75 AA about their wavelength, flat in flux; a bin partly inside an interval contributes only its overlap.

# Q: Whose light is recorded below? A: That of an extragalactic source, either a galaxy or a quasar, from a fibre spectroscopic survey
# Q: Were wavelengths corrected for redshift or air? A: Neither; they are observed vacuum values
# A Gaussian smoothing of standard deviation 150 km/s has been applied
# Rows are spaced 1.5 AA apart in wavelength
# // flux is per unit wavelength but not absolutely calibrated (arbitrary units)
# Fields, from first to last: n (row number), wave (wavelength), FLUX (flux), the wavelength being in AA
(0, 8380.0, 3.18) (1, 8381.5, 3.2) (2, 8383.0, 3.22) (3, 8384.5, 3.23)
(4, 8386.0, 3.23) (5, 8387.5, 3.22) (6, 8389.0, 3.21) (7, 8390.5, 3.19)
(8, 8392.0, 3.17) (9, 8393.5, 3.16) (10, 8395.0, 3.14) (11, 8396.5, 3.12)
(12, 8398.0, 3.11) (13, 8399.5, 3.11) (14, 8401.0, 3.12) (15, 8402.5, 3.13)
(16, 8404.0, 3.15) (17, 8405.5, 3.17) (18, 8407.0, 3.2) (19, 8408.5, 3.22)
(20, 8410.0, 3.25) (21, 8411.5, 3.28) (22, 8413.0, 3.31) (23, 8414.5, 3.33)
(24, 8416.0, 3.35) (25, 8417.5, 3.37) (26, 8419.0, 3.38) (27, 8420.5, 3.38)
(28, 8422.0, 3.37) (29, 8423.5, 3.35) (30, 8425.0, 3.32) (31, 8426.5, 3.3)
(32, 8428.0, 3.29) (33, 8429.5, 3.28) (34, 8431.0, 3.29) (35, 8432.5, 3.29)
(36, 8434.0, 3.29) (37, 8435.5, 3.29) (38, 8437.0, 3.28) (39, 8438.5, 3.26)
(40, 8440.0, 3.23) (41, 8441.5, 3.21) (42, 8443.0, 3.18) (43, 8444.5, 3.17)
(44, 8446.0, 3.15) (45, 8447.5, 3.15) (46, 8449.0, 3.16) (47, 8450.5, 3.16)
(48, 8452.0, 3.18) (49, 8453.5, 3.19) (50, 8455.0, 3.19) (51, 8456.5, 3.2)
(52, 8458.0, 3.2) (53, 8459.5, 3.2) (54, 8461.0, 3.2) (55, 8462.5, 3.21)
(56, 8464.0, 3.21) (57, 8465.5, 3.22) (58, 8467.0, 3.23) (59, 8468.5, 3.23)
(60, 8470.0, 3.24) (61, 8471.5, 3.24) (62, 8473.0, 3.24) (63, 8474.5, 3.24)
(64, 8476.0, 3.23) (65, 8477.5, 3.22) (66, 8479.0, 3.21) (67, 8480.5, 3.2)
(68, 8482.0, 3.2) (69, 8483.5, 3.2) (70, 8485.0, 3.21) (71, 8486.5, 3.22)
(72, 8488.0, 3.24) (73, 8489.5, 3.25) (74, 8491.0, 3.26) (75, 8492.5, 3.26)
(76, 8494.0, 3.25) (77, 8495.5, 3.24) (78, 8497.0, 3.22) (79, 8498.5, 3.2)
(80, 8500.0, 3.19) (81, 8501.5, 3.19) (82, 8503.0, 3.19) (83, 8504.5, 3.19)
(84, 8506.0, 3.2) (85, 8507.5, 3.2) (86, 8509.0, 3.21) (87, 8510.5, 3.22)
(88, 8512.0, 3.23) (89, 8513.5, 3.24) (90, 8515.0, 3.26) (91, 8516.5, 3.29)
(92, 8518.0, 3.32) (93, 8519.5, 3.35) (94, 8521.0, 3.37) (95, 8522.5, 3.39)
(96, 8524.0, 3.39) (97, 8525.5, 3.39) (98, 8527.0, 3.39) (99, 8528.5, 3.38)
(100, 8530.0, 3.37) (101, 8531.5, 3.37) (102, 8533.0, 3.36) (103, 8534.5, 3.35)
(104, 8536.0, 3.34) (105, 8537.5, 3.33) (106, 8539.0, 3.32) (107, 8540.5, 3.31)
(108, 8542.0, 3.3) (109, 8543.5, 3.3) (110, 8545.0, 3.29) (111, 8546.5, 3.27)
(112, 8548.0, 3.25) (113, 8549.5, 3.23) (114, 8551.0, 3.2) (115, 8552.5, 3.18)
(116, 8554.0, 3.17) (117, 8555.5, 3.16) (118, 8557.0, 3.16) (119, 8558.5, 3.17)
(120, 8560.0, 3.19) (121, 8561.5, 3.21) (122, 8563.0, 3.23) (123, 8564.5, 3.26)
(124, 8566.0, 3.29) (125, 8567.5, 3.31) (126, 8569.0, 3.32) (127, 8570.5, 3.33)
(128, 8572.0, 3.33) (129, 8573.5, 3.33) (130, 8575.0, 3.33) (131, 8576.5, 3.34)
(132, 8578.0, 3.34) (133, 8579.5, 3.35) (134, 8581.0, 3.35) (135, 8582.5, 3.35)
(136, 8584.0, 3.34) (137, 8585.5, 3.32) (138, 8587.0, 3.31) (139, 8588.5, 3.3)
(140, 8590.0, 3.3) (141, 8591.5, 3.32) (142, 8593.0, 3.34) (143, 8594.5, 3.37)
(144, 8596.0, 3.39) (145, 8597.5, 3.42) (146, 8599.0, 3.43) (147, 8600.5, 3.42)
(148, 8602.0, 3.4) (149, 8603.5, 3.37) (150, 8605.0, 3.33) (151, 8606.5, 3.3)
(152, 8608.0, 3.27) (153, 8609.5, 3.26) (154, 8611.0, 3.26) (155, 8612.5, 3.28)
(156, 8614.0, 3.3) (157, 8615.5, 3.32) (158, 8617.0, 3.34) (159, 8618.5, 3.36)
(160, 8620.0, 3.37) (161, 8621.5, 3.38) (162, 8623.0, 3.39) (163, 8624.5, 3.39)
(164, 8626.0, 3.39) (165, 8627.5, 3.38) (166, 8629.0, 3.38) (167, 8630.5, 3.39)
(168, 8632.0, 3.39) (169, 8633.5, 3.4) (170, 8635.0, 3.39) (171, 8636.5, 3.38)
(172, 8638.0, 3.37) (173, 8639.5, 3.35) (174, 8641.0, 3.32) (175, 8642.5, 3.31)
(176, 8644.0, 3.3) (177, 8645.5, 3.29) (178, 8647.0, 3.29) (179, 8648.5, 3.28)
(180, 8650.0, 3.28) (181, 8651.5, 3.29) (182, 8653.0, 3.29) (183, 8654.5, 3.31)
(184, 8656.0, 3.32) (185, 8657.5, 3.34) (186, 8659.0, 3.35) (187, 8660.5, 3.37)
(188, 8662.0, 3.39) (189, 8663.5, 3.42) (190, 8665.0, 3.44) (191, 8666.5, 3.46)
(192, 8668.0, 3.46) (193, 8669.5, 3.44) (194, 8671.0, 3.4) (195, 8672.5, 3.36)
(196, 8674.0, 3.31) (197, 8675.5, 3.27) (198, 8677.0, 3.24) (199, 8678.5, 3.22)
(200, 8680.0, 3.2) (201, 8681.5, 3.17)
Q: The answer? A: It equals 0.46 AA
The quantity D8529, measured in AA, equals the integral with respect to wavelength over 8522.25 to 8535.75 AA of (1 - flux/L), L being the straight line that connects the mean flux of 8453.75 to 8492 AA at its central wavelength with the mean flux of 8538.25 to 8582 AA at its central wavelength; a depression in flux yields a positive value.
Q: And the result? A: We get -0.5 AA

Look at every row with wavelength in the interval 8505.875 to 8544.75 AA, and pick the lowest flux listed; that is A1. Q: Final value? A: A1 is 3.2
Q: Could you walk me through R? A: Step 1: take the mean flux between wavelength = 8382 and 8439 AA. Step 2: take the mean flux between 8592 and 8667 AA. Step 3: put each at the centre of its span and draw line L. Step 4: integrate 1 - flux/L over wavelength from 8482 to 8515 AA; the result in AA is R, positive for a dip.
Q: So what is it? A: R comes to 0.68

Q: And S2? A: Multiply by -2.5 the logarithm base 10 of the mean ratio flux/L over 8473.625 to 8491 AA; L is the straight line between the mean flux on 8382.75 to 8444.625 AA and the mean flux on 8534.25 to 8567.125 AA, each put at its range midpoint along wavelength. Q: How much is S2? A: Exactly 0.01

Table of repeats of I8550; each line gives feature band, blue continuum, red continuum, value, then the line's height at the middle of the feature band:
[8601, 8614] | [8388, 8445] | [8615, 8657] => 0.1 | 3.33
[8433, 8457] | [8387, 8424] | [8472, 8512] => 0.1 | 3.23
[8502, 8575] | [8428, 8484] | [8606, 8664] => -0.1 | 3.27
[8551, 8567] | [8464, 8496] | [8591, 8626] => 0.5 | 3.3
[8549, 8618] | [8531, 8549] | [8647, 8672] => 0.6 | 3.33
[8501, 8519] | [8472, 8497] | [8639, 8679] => 0.1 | 3.25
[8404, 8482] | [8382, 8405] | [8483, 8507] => -1.3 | 3.19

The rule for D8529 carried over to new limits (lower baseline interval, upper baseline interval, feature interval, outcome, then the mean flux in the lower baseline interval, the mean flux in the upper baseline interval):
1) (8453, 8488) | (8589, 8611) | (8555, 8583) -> 0.3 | 3.22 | 3.35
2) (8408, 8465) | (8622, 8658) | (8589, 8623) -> -0.2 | 3.25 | 3.34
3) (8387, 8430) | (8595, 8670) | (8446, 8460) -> 0.4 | 3.24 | 3.35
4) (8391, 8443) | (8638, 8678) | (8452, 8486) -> 0.6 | 3.25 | 3.34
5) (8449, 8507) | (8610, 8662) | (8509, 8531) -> -0.5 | 3.21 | 3.34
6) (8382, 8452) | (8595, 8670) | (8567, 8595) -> 0.0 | 3.23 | 3.35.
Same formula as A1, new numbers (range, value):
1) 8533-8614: 3.16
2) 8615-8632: 3.32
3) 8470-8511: 3.19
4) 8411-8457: 3.15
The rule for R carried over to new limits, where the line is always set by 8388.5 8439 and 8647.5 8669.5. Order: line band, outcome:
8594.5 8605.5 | -0.2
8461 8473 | 0.2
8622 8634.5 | -0.2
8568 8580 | 0.0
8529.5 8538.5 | -0.1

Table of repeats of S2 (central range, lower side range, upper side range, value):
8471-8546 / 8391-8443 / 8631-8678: 0.01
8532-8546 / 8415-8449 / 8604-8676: 0.00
